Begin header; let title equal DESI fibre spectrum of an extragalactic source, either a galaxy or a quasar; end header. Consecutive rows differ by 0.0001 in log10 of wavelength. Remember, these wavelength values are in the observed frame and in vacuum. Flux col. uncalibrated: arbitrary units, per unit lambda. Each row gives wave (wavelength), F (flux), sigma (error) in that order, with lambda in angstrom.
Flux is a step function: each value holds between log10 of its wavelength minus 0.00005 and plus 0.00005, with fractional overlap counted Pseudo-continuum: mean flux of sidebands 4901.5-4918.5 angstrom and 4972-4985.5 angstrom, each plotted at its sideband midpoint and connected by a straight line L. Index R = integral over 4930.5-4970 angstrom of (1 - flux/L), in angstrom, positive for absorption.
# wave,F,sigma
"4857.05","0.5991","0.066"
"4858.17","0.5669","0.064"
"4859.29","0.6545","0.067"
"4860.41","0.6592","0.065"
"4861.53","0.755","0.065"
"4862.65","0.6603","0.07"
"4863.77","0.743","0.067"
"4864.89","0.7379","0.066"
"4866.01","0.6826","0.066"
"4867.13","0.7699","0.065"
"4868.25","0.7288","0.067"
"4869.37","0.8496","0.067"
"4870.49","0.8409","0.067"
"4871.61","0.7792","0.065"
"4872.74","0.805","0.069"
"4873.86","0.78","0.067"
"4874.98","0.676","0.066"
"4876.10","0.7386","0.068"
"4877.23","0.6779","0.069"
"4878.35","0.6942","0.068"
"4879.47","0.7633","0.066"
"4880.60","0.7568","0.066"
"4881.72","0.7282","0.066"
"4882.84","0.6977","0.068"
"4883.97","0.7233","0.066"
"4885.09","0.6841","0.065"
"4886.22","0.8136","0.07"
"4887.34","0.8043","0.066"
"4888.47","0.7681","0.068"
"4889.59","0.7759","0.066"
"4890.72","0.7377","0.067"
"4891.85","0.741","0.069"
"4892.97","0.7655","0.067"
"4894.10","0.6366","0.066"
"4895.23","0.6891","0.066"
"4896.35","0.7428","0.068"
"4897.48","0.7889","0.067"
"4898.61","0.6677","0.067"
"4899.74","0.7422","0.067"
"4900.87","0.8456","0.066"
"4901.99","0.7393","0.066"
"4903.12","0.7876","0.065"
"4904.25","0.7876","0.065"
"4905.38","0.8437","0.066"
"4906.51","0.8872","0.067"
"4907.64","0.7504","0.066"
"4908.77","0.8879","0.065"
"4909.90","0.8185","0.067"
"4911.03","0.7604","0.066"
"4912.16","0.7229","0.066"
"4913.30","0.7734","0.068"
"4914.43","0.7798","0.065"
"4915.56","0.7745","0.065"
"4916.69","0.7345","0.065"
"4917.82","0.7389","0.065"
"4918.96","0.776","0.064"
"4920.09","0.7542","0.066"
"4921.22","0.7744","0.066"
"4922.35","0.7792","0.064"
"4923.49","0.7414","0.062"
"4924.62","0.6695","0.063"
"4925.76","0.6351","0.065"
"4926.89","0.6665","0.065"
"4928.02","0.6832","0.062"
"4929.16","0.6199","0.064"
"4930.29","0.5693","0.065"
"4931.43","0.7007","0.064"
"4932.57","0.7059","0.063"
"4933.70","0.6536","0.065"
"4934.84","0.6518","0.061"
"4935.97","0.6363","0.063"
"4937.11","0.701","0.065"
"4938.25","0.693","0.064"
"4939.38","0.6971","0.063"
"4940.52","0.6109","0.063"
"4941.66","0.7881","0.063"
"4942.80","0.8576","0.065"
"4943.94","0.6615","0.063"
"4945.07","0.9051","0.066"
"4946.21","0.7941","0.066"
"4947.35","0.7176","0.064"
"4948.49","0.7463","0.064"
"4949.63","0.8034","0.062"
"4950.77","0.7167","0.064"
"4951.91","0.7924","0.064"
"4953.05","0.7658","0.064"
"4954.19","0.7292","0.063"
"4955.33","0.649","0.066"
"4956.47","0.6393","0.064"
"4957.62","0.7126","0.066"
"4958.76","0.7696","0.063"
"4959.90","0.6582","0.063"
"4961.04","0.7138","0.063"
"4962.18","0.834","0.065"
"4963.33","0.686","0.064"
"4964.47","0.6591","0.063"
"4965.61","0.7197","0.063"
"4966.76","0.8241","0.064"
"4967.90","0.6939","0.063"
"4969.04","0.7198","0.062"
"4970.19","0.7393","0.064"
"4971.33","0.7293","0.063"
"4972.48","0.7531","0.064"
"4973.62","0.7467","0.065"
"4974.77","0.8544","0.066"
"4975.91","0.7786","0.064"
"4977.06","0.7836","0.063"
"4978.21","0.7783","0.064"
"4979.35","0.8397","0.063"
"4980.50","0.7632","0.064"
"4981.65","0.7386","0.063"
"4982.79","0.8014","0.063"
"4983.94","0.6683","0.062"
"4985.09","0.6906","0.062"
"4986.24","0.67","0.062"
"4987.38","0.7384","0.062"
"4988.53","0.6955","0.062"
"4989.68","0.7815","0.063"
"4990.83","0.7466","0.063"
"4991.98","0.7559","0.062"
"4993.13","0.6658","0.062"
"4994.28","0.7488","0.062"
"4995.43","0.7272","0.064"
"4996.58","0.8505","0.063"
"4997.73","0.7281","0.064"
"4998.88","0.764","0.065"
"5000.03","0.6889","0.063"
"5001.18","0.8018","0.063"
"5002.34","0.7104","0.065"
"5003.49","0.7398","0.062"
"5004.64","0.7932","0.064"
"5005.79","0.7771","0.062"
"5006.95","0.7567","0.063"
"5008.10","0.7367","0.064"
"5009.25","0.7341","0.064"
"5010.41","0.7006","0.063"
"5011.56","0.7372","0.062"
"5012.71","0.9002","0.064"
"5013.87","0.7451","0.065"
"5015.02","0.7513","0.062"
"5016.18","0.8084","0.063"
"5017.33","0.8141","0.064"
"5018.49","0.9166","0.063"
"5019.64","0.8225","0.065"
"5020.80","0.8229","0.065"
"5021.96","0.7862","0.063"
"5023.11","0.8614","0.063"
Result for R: 2.7 angstrom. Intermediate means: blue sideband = 0.785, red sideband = 0.767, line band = 0.722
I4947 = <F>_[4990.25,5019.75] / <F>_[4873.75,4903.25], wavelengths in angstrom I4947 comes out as 1.04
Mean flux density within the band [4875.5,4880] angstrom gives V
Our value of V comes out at 0.718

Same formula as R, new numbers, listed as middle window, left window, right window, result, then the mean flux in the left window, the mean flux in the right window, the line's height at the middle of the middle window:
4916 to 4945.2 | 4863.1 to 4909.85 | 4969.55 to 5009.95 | 1.92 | 0.758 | 0.75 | 0.755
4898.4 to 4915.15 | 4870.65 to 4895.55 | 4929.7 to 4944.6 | -1.67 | 0.74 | 0.688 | 0.717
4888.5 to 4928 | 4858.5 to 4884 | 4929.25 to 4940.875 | -3.65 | 0.734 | 0.661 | 0.692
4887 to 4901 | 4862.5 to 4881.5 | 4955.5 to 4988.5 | 0.05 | 0.748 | 0.738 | 0.745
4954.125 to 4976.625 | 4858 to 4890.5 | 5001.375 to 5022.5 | 1.03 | 0.737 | 0.781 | 0.766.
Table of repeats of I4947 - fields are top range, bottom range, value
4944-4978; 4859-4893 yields 1.00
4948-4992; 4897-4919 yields 0.95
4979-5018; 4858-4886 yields 1.03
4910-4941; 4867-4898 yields 0.94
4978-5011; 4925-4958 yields 1.05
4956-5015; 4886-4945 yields 1.01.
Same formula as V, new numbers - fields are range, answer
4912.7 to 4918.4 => 0.759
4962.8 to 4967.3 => 0.722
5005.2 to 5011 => 0.741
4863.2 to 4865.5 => 0.739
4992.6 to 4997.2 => 0.749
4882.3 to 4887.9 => 0.745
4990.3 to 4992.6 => 0.749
